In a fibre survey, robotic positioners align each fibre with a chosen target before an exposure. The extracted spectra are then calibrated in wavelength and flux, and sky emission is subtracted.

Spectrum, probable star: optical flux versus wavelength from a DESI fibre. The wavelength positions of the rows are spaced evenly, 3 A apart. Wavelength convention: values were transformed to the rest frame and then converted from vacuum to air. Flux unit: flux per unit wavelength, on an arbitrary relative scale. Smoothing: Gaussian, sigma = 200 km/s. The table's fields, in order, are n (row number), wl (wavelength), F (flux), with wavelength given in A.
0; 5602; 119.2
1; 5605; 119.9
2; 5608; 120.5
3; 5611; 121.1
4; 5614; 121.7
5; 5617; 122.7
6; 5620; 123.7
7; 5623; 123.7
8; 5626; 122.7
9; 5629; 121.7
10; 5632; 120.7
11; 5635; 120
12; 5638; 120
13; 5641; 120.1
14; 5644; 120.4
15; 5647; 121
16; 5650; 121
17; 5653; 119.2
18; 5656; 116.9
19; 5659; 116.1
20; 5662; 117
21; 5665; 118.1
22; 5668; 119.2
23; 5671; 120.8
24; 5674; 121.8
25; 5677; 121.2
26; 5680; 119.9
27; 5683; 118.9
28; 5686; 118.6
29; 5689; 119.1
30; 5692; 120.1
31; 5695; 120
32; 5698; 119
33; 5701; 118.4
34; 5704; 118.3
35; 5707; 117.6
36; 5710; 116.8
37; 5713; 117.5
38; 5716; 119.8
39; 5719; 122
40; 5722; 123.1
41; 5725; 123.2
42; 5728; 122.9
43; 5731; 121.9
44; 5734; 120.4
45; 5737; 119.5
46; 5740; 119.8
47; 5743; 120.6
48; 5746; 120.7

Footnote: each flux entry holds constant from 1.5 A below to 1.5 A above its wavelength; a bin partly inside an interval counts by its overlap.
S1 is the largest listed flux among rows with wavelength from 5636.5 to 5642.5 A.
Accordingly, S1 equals 120.1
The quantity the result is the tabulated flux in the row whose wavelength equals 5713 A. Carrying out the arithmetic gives 117.5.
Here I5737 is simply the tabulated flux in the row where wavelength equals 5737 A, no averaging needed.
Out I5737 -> 119.5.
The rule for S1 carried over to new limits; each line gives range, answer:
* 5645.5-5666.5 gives 121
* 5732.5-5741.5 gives 120.4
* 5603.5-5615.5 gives 121.7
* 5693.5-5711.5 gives 120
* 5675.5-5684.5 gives 121.2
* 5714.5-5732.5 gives 123.2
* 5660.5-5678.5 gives 121.8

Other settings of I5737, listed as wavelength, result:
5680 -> 119.9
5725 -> 123.2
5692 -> 120.1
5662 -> 117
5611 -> 121.1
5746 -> 120.7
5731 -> 121.9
